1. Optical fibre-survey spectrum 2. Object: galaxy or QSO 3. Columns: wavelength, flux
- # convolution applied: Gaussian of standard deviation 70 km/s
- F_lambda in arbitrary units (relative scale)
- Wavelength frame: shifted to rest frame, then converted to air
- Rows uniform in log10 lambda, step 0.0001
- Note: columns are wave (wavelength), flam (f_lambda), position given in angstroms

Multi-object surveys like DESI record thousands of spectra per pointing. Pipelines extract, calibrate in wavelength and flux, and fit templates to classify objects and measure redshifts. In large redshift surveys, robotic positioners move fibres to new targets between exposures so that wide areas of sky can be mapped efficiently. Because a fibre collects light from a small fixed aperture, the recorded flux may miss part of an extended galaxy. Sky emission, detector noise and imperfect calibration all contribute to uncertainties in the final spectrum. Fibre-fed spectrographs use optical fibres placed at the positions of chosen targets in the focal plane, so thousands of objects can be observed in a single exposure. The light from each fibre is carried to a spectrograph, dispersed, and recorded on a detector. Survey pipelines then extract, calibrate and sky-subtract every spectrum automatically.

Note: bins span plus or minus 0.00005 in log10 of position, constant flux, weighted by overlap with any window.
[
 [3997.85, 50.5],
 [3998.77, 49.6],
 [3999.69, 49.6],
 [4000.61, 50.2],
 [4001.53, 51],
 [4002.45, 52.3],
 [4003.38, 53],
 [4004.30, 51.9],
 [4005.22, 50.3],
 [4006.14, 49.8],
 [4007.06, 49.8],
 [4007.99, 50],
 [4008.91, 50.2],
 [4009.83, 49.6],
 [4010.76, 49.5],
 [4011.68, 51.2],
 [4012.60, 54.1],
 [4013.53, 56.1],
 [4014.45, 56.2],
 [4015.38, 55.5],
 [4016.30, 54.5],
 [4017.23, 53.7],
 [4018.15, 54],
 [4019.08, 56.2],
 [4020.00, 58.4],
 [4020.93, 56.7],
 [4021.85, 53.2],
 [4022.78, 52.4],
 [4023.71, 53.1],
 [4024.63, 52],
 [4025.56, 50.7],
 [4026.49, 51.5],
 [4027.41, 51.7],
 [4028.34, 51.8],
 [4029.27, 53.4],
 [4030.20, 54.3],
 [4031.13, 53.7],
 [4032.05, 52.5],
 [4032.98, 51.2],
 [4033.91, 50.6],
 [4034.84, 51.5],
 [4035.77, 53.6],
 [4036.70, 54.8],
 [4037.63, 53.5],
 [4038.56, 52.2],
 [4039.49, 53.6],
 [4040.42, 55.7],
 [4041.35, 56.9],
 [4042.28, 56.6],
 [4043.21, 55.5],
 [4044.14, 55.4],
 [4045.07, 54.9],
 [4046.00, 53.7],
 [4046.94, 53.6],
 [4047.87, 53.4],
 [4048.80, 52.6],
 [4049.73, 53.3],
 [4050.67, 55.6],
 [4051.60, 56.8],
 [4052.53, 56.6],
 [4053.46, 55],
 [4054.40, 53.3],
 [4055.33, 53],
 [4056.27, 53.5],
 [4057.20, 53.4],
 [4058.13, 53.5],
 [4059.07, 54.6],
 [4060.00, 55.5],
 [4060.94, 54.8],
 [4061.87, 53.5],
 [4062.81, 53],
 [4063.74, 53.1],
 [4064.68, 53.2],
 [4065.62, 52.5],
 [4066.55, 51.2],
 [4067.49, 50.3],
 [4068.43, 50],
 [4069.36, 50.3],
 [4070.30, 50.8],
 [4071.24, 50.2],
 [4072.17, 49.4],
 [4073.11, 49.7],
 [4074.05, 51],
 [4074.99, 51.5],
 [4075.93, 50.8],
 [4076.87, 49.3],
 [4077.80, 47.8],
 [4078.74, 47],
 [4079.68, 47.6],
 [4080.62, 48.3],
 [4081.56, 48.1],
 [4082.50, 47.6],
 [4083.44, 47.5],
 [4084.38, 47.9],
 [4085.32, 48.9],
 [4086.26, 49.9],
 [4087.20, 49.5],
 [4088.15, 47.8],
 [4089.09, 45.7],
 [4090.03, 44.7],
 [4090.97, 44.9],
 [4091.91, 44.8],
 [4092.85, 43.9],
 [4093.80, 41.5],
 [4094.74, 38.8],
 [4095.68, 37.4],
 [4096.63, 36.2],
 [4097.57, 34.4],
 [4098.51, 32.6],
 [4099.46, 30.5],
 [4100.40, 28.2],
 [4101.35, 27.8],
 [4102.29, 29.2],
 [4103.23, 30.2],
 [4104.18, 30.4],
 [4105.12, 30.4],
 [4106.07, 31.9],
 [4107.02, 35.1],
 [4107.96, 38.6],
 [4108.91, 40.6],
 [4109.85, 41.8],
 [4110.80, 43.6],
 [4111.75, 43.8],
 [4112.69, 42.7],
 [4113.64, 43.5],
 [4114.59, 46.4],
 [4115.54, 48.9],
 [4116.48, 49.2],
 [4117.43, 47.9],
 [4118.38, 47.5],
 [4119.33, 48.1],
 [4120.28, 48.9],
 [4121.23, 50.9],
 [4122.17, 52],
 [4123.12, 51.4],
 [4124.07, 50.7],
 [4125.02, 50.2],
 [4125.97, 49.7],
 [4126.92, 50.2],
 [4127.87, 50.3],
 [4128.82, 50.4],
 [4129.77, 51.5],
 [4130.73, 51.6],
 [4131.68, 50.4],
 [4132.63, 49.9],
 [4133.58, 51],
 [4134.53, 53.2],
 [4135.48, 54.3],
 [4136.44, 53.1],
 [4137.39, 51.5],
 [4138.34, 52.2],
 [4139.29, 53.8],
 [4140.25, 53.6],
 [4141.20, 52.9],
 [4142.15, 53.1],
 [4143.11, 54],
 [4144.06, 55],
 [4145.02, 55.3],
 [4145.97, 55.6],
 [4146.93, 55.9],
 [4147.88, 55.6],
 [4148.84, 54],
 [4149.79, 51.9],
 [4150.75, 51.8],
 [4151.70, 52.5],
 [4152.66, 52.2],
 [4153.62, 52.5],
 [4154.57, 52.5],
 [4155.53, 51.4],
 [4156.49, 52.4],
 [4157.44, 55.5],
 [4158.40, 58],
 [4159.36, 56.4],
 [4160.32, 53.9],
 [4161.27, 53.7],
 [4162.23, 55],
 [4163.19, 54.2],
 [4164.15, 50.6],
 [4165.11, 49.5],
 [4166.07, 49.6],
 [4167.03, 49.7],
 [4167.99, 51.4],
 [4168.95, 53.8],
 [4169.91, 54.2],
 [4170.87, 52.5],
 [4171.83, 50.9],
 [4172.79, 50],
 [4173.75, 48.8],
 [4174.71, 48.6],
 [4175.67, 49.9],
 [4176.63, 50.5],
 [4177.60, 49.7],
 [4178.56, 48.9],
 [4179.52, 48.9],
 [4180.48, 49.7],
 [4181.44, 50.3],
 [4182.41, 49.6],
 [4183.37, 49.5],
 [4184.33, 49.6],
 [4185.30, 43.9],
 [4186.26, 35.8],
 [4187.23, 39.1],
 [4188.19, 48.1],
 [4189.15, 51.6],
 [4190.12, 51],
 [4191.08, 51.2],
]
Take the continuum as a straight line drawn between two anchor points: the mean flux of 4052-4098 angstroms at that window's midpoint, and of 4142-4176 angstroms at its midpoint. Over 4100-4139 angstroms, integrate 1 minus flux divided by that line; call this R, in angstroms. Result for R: 4.53 angstroms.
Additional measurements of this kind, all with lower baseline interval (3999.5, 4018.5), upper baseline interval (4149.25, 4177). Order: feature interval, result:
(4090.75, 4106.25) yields 5.16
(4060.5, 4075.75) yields 0.18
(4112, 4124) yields 0.93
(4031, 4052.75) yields -0.82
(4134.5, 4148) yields -0.45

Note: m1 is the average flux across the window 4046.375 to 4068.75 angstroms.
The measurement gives 53.6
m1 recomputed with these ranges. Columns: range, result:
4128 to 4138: 51.6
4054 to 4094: 49.9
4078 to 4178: 47.8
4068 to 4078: 50.2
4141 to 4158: 53.6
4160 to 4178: 51.4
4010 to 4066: 53.8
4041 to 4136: 47.7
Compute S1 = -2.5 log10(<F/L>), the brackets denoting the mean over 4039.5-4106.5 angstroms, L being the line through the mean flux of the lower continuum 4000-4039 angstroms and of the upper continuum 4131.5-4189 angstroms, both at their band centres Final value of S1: 0.10 mag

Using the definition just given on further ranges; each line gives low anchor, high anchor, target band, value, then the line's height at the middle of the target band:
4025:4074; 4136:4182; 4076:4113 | 0.27 mag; 52.9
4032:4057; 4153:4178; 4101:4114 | 0.41 mag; 53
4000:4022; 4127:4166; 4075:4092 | 0.11 mag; 52.9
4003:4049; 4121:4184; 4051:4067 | -0.02 mag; 52.9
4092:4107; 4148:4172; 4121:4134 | -0.19 mag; 42.7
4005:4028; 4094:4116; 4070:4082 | -0.17 mag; 42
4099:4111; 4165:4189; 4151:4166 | -0.18 mag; 45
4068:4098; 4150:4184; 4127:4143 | -0.05 mag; 49.8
